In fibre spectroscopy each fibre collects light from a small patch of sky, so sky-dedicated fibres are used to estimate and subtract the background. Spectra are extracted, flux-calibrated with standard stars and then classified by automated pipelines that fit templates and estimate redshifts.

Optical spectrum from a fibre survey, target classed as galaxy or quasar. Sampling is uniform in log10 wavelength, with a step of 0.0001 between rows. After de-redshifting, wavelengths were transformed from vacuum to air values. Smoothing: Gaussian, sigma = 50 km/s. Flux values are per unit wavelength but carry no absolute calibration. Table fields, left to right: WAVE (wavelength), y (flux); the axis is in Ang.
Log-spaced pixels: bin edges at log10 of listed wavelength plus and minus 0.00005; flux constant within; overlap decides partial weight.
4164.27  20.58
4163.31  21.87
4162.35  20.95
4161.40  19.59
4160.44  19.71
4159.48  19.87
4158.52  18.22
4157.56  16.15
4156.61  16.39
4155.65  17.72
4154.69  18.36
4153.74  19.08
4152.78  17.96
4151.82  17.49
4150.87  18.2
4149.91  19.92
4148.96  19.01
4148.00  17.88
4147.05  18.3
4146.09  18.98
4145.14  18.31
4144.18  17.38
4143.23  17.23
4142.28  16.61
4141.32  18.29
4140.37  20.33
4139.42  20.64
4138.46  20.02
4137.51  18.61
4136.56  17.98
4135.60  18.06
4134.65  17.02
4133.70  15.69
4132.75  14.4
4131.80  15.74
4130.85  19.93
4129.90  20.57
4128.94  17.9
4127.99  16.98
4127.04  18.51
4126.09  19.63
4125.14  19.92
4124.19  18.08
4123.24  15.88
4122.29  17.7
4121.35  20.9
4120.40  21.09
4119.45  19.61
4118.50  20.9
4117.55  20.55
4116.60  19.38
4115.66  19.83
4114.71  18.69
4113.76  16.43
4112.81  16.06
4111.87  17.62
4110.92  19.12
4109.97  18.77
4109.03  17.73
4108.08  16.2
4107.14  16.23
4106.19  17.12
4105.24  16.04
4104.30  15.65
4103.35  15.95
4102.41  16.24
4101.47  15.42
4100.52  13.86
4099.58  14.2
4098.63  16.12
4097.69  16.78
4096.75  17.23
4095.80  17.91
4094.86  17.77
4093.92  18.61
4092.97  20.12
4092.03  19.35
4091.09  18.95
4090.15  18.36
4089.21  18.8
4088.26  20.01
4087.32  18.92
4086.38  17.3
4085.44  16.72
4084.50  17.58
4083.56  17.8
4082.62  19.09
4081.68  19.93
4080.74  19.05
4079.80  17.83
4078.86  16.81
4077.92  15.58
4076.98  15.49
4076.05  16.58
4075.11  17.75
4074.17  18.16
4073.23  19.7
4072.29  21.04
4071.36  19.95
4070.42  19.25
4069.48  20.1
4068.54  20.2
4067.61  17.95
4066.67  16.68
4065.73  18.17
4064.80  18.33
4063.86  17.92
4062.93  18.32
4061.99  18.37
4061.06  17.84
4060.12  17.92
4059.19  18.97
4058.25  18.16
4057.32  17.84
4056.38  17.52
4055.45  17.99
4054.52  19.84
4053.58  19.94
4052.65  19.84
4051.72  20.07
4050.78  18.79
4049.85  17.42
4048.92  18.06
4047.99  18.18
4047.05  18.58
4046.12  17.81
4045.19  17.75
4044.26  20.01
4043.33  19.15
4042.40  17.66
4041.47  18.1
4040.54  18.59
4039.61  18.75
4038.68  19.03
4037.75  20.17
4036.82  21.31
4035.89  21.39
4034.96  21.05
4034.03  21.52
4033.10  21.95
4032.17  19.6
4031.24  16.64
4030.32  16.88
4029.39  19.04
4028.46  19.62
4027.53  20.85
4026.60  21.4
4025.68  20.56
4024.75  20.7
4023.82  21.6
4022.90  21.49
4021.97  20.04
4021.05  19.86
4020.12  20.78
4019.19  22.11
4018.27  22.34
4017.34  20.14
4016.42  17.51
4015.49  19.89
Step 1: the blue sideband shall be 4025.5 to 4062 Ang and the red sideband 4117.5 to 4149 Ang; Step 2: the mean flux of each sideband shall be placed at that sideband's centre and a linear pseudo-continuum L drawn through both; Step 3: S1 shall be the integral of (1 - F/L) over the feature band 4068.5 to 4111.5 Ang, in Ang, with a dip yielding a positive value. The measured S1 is 2.4 Ang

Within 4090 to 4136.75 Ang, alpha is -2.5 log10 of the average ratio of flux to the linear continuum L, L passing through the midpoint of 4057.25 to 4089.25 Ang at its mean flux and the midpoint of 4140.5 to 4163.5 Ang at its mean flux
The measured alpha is 0.04 mag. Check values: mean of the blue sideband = 18.3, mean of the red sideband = 18.5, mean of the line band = 17.8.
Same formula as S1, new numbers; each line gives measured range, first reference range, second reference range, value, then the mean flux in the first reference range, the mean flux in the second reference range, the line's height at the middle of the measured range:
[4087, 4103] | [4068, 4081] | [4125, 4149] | 0.68 Ang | 18.4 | 18.2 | 18.3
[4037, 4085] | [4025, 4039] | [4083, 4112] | 1.00 Ang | 20.1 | 17.4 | 18.9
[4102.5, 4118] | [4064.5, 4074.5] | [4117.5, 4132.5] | 1.13 Ang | 19.1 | 18.9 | 18.9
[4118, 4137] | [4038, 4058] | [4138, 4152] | 0.28 Ang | 18.6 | 18.6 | 18.6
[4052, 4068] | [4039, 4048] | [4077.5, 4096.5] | 0.06 Ang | 18.5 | 18.3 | 18.4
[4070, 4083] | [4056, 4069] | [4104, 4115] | -0.32 Ang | 18.2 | 17.1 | 17.9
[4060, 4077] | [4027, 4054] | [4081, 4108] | -0.19 Ang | 19.2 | 17.4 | 18.3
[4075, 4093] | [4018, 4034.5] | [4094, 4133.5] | 0.50 Ang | 20.4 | 17.7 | 18.6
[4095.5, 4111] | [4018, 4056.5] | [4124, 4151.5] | 1.92 Ang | 19.6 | 18.3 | 18.7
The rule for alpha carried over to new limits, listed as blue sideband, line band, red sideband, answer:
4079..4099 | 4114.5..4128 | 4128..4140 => -0.07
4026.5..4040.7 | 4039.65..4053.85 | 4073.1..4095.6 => 0.04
